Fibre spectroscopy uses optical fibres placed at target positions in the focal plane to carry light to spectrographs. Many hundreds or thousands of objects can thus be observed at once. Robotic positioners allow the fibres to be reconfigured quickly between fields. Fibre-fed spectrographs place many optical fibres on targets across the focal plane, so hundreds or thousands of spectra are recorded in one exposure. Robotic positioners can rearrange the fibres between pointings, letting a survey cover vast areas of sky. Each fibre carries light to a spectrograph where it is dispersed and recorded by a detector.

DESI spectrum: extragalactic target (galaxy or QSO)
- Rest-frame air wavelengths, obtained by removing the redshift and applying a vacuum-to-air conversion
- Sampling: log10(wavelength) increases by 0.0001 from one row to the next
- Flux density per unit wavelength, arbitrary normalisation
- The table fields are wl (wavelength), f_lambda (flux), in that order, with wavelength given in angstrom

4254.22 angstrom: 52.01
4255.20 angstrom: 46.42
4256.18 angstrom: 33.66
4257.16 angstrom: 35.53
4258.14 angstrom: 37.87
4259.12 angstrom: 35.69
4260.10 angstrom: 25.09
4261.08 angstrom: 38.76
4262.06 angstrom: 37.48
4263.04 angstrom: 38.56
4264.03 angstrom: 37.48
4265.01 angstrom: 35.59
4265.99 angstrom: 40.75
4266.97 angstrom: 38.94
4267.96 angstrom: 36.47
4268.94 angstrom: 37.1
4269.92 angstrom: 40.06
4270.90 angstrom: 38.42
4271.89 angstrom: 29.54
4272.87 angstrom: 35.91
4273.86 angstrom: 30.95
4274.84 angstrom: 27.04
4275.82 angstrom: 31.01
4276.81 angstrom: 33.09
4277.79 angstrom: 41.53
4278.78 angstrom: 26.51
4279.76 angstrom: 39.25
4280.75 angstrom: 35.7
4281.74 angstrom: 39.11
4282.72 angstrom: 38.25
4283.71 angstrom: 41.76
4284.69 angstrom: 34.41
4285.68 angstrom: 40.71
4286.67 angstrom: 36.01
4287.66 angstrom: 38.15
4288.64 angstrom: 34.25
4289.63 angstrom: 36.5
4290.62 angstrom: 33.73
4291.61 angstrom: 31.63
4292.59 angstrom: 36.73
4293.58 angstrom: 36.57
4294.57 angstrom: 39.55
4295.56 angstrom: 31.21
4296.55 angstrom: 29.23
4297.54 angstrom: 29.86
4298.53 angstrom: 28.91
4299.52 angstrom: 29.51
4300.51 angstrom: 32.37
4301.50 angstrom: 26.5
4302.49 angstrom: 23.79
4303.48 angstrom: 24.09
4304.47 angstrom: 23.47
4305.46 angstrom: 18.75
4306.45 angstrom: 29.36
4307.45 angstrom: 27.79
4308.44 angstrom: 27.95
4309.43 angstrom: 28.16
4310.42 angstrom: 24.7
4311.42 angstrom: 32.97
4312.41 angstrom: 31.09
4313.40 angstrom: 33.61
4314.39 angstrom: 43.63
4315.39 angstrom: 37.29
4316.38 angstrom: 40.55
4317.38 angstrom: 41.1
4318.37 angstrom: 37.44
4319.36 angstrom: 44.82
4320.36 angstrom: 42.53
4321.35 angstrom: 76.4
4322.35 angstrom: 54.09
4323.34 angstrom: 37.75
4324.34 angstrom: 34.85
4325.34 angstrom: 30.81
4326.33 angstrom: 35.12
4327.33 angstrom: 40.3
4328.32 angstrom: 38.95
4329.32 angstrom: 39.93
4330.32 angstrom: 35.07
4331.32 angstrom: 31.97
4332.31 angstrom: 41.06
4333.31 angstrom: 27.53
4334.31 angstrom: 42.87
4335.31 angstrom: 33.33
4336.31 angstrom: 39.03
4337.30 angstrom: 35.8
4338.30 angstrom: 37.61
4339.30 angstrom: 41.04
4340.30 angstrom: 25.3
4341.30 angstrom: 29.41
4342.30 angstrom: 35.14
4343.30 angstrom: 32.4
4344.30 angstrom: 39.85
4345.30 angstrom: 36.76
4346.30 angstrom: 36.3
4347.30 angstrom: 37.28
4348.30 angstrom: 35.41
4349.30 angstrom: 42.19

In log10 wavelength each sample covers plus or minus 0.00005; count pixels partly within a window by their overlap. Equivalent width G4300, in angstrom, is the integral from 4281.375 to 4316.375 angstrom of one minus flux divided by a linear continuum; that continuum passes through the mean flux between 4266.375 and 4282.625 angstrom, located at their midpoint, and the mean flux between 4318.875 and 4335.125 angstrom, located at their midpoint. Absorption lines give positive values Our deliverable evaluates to 4.8 angstrom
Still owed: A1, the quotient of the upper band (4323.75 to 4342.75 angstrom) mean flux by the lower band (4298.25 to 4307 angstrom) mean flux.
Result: 1.4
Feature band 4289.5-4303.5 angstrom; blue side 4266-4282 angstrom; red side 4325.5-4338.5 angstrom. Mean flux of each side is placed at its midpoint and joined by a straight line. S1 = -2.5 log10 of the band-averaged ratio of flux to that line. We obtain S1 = 0.14 mag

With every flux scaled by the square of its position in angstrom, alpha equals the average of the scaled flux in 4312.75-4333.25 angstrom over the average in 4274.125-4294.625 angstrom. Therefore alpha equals 1.16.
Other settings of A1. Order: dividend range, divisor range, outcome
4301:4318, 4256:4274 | 0.84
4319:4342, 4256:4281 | 1.10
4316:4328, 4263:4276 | 1.21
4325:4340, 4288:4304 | 1.16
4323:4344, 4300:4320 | 1.13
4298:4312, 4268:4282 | 0.78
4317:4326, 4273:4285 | 1.27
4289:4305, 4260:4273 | 0.84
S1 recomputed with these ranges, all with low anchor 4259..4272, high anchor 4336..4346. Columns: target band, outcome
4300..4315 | 0.24 mag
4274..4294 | 0.02 mag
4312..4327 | -0.16 mag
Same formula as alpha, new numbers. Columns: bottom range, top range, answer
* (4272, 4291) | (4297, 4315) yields 0.82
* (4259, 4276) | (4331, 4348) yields 1.04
